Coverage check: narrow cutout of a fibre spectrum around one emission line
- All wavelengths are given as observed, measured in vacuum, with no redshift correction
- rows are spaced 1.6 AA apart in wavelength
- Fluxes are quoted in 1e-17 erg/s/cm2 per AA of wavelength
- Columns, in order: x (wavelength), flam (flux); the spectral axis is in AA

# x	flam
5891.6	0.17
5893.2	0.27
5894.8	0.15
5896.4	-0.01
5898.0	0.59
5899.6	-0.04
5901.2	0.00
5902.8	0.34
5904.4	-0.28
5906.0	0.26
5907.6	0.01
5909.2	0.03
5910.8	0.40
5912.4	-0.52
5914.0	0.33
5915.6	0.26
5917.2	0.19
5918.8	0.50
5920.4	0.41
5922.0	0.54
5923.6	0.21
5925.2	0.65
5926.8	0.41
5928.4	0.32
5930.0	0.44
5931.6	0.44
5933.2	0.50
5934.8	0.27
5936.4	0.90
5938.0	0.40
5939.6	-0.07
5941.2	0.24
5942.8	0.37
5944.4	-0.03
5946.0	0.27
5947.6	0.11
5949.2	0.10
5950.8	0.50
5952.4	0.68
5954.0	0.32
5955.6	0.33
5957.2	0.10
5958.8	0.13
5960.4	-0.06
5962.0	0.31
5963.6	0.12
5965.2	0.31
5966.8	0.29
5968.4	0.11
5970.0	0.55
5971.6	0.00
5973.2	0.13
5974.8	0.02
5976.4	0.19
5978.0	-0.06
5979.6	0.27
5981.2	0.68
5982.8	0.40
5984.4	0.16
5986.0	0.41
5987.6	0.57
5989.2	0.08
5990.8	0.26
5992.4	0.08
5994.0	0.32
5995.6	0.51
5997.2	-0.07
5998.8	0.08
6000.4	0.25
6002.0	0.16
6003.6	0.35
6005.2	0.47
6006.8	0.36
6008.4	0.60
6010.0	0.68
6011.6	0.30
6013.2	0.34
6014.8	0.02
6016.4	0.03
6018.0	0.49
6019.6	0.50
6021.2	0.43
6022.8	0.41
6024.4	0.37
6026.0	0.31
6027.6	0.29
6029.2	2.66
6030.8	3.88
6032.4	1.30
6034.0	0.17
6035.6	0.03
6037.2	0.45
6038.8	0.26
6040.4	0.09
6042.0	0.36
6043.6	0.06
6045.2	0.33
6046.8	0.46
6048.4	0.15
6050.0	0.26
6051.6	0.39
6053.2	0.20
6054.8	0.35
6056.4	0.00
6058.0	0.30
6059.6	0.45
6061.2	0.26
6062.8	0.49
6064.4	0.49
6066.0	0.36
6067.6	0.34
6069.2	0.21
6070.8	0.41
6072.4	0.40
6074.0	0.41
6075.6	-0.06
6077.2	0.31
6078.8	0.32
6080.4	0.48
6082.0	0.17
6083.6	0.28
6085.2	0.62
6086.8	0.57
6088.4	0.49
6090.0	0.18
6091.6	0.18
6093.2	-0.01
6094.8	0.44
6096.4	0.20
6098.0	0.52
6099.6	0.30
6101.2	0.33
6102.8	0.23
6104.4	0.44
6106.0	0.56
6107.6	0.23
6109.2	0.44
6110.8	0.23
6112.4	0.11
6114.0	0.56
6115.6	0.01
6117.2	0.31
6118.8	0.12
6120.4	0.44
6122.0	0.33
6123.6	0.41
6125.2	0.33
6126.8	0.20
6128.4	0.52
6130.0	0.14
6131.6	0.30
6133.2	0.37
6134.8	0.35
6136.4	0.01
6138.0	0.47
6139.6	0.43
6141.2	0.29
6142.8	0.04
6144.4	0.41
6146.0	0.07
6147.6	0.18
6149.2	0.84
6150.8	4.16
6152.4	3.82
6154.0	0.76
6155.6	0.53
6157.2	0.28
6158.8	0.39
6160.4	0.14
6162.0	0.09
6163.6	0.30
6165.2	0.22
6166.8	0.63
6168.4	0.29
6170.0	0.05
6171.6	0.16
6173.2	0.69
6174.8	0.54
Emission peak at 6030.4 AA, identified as H-beta 4861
